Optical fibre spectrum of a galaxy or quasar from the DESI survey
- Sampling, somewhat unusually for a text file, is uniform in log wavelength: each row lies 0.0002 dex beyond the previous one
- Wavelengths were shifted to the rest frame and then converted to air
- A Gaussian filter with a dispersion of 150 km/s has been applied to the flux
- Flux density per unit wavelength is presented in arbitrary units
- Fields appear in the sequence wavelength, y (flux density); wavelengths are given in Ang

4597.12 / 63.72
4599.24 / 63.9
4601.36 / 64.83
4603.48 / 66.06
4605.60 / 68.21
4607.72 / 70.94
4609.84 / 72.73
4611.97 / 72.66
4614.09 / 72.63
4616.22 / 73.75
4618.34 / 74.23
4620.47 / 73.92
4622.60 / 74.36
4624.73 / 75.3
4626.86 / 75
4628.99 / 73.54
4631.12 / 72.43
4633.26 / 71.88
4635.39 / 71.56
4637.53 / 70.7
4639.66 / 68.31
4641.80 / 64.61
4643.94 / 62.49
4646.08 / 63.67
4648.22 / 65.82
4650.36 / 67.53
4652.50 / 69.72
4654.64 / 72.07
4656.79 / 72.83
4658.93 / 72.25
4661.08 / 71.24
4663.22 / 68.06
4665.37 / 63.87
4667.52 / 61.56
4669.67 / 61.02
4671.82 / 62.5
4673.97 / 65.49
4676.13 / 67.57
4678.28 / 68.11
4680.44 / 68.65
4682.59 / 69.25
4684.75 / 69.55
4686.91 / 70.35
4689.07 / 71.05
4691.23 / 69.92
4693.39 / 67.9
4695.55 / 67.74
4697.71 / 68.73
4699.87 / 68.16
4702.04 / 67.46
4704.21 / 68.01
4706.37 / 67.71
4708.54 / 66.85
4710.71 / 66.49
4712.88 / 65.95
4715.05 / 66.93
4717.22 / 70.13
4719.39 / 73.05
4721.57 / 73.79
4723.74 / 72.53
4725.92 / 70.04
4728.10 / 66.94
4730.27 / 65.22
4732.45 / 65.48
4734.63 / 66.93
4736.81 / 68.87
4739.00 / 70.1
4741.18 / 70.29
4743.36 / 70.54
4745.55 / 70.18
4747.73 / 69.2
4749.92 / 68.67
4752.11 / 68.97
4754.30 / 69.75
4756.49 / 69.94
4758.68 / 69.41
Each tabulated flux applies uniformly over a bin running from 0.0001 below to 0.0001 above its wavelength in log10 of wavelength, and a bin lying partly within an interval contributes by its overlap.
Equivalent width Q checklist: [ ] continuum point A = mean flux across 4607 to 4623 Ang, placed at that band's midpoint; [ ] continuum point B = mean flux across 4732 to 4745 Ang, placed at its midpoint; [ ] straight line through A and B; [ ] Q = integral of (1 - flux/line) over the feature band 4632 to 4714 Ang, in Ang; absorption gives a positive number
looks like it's 3.83 Ang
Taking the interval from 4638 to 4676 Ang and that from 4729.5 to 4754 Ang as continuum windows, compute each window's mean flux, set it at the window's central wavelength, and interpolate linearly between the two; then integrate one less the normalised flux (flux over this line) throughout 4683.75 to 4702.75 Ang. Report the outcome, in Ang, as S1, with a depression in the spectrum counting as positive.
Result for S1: -0.4 Ang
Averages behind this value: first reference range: 66.7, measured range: 69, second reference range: 68.6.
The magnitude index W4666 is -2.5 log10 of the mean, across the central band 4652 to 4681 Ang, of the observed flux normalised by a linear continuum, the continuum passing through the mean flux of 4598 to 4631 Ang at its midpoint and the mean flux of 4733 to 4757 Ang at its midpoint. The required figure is 0.05 mag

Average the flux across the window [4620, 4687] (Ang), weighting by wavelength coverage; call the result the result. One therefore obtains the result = 68.8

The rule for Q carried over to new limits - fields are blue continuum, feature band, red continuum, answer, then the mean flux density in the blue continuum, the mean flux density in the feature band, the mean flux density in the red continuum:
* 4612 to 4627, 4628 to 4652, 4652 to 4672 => 0.9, 74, 68.4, 67.7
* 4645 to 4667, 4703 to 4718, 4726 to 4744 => 0.2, 68.5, 67.4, 68.1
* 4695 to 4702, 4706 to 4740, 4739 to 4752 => 0.2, 68.1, 68.6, 69.8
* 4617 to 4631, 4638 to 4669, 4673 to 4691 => 1.8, 74.3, 67.4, 68.8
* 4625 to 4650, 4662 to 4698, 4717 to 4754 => 1.1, 69.2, 67.1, 69.4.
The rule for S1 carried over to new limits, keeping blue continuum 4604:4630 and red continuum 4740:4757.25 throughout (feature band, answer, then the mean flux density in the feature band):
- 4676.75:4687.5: 0.3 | 69.1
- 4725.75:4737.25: 0.5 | 67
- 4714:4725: -0.1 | 71.3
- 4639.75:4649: 1.0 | 64.5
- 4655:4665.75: 0.3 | 70.2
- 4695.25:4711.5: 0.7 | 67.7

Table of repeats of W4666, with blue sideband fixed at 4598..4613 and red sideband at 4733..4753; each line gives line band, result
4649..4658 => -0.03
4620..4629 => -0.09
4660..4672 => 0.06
